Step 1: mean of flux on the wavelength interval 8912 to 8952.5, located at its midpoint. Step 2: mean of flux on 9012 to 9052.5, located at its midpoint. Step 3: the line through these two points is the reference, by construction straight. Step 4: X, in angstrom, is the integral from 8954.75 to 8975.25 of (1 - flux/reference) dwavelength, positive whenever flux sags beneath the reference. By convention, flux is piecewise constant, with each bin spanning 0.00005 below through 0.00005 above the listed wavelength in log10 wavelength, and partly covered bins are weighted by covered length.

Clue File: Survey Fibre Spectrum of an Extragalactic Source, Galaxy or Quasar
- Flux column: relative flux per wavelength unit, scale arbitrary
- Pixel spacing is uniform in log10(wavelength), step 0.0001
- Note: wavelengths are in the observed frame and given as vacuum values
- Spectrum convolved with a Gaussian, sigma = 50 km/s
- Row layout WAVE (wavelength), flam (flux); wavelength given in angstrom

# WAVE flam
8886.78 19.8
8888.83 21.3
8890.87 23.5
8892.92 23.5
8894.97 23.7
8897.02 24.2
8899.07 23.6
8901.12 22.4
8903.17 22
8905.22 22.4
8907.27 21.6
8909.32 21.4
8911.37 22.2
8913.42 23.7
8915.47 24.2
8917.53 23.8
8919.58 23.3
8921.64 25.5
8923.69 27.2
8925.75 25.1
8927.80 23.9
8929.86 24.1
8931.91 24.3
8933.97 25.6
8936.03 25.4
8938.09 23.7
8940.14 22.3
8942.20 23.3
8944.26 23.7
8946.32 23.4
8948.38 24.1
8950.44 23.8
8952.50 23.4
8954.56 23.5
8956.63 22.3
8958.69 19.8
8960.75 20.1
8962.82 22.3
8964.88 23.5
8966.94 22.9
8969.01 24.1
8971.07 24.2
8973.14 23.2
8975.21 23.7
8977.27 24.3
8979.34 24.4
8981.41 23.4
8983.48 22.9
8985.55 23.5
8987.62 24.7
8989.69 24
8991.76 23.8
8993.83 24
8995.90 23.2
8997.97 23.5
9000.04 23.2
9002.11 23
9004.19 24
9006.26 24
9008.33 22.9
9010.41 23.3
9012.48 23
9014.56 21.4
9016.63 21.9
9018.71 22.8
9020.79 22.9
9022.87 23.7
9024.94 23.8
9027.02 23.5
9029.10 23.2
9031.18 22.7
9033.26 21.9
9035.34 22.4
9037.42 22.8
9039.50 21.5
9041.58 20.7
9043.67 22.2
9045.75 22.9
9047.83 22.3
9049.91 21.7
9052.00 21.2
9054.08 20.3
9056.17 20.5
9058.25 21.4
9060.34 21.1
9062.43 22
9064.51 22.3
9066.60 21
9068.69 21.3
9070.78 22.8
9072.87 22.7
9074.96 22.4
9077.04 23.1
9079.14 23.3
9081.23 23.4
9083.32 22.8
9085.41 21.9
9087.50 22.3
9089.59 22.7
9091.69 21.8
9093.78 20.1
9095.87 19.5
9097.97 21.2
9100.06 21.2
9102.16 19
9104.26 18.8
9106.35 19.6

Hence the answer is 0.9 angstrom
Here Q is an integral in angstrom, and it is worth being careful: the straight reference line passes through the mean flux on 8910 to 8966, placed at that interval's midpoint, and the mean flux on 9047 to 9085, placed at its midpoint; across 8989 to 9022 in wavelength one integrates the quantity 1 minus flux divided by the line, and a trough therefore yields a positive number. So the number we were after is -0.6 angstrom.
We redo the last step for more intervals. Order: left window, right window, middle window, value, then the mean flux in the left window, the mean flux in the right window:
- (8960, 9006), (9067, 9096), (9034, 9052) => 0.6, 23.5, 22.2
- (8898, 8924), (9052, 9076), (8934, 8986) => -1.3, 23.2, 21.6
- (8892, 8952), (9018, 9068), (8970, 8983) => -0.5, 23.7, 22.1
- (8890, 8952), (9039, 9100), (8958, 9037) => -1.5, 23.7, 21.8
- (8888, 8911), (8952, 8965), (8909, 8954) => -3.4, 22.7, 22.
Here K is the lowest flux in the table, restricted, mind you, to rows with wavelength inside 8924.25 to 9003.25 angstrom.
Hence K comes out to 19.8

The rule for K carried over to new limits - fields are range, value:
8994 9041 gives 21.4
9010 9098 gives 19.5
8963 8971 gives 22.9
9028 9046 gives 20.7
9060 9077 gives 21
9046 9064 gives 20.3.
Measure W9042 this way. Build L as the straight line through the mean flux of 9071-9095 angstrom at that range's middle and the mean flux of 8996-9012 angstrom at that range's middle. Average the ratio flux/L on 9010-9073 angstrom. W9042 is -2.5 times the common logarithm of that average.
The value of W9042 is 0.04 mag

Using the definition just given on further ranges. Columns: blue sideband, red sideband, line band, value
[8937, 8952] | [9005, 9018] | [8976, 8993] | -0.04 mag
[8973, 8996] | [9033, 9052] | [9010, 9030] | -0.01 mag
